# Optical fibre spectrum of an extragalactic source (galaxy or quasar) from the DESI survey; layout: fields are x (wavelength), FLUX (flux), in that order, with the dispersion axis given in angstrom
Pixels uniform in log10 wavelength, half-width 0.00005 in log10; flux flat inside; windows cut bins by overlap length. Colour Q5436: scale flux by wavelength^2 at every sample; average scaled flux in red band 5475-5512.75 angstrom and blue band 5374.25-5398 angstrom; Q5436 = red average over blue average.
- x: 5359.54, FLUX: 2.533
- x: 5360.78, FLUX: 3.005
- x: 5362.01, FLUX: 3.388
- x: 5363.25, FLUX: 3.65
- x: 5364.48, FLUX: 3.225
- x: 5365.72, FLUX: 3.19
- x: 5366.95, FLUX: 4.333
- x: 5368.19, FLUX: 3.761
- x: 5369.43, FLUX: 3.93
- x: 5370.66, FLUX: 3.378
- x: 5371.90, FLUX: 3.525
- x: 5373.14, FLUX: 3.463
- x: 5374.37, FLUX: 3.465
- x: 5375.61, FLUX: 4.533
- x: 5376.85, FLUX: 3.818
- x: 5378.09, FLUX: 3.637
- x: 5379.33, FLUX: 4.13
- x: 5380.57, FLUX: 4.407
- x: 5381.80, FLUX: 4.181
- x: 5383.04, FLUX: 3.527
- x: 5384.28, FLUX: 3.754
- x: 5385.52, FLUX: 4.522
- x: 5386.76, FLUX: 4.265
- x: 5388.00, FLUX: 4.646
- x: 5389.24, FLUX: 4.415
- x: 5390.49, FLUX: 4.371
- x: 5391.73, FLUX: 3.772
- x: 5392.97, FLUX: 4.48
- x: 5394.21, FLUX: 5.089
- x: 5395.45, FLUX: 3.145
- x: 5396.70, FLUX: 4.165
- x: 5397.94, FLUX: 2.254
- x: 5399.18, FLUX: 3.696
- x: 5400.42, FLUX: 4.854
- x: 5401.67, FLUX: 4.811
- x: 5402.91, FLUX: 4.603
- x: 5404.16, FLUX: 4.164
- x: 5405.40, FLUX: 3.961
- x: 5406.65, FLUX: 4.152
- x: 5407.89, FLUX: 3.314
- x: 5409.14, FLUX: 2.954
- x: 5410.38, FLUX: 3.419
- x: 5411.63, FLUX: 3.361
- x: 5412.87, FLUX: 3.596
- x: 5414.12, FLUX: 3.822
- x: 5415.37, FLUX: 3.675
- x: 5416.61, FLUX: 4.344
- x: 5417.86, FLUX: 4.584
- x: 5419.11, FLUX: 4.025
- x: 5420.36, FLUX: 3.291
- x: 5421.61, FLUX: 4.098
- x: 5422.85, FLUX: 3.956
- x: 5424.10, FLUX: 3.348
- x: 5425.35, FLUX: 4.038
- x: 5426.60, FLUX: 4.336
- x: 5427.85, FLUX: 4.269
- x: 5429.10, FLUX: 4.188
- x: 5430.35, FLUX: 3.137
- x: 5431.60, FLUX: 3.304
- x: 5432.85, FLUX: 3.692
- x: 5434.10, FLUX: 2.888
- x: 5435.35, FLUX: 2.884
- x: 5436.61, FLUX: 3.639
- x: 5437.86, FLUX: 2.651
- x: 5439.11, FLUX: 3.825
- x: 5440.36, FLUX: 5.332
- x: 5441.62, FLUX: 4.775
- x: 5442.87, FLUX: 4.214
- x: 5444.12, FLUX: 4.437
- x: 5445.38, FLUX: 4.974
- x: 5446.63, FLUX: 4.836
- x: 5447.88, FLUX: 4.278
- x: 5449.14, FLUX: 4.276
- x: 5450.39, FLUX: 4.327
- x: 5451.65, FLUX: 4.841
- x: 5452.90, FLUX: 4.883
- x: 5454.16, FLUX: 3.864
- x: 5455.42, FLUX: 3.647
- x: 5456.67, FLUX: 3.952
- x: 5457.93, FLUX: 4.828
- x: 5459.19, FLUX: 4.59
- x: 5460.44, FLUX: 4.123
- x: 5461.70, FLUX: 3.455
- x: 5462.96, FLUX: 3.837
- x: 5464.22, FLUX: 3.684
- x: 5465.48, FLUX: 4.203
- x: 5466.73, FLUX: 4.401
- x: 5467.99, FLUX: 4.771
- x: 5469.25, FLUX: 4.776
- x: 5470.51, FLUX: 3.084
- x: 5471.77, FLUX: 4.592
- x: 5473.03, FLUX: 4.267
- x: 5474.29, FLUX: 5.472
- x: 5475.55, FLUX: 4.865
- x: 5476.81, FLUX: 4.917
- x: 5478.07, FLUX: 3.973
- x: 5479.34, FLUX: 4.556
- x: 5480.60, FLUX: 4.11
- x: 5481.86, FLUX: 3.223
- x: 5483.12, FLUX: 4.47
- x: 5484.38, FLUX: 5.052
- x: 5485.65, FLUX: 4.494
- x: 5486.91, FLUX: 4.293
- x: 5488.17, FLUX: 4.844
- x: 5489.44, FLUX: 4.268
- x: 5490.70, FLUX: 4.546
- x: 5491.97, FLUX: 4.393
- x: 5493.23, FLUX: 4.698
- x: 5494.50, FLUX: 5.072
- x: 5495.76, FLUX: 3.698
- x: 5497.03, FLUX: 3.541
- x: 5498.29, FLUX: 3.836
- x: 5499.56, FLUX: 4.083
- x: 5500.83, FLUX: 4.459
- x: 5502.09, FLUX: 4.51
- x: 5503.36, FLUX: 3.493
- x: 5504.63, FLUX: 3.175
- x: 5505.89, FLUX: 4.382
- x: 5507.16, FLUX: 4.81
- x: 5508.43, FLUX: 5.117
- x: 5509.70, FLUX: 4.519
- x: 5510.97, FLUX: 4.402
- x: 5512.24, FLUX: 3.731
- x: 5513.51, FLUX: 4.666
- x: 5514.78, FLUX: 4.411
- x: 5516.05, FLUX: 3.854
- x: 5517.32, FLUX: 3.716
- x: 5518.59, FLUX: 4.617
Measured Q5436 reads 1.10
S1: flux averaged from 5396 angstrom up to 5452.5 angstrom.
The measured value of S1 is 3.95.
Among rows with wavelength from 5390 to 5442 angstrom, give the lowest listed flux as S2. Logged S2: 2.254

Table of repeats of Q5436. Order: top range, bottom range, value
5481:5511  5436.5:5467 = 1.03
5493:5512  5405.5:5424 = 1.16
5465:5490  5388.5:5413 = 1.16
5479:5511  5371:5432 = 1.13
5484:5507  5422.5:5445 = 1.14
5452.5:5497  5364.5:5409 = 1.13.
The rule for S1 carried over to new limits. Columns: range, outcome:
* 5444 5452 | 4.56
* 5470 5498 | 4.38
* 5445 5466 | 4.26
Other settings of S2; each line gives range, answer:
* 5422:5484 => 2.651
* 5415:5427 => 3.291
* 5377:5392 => 3.527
